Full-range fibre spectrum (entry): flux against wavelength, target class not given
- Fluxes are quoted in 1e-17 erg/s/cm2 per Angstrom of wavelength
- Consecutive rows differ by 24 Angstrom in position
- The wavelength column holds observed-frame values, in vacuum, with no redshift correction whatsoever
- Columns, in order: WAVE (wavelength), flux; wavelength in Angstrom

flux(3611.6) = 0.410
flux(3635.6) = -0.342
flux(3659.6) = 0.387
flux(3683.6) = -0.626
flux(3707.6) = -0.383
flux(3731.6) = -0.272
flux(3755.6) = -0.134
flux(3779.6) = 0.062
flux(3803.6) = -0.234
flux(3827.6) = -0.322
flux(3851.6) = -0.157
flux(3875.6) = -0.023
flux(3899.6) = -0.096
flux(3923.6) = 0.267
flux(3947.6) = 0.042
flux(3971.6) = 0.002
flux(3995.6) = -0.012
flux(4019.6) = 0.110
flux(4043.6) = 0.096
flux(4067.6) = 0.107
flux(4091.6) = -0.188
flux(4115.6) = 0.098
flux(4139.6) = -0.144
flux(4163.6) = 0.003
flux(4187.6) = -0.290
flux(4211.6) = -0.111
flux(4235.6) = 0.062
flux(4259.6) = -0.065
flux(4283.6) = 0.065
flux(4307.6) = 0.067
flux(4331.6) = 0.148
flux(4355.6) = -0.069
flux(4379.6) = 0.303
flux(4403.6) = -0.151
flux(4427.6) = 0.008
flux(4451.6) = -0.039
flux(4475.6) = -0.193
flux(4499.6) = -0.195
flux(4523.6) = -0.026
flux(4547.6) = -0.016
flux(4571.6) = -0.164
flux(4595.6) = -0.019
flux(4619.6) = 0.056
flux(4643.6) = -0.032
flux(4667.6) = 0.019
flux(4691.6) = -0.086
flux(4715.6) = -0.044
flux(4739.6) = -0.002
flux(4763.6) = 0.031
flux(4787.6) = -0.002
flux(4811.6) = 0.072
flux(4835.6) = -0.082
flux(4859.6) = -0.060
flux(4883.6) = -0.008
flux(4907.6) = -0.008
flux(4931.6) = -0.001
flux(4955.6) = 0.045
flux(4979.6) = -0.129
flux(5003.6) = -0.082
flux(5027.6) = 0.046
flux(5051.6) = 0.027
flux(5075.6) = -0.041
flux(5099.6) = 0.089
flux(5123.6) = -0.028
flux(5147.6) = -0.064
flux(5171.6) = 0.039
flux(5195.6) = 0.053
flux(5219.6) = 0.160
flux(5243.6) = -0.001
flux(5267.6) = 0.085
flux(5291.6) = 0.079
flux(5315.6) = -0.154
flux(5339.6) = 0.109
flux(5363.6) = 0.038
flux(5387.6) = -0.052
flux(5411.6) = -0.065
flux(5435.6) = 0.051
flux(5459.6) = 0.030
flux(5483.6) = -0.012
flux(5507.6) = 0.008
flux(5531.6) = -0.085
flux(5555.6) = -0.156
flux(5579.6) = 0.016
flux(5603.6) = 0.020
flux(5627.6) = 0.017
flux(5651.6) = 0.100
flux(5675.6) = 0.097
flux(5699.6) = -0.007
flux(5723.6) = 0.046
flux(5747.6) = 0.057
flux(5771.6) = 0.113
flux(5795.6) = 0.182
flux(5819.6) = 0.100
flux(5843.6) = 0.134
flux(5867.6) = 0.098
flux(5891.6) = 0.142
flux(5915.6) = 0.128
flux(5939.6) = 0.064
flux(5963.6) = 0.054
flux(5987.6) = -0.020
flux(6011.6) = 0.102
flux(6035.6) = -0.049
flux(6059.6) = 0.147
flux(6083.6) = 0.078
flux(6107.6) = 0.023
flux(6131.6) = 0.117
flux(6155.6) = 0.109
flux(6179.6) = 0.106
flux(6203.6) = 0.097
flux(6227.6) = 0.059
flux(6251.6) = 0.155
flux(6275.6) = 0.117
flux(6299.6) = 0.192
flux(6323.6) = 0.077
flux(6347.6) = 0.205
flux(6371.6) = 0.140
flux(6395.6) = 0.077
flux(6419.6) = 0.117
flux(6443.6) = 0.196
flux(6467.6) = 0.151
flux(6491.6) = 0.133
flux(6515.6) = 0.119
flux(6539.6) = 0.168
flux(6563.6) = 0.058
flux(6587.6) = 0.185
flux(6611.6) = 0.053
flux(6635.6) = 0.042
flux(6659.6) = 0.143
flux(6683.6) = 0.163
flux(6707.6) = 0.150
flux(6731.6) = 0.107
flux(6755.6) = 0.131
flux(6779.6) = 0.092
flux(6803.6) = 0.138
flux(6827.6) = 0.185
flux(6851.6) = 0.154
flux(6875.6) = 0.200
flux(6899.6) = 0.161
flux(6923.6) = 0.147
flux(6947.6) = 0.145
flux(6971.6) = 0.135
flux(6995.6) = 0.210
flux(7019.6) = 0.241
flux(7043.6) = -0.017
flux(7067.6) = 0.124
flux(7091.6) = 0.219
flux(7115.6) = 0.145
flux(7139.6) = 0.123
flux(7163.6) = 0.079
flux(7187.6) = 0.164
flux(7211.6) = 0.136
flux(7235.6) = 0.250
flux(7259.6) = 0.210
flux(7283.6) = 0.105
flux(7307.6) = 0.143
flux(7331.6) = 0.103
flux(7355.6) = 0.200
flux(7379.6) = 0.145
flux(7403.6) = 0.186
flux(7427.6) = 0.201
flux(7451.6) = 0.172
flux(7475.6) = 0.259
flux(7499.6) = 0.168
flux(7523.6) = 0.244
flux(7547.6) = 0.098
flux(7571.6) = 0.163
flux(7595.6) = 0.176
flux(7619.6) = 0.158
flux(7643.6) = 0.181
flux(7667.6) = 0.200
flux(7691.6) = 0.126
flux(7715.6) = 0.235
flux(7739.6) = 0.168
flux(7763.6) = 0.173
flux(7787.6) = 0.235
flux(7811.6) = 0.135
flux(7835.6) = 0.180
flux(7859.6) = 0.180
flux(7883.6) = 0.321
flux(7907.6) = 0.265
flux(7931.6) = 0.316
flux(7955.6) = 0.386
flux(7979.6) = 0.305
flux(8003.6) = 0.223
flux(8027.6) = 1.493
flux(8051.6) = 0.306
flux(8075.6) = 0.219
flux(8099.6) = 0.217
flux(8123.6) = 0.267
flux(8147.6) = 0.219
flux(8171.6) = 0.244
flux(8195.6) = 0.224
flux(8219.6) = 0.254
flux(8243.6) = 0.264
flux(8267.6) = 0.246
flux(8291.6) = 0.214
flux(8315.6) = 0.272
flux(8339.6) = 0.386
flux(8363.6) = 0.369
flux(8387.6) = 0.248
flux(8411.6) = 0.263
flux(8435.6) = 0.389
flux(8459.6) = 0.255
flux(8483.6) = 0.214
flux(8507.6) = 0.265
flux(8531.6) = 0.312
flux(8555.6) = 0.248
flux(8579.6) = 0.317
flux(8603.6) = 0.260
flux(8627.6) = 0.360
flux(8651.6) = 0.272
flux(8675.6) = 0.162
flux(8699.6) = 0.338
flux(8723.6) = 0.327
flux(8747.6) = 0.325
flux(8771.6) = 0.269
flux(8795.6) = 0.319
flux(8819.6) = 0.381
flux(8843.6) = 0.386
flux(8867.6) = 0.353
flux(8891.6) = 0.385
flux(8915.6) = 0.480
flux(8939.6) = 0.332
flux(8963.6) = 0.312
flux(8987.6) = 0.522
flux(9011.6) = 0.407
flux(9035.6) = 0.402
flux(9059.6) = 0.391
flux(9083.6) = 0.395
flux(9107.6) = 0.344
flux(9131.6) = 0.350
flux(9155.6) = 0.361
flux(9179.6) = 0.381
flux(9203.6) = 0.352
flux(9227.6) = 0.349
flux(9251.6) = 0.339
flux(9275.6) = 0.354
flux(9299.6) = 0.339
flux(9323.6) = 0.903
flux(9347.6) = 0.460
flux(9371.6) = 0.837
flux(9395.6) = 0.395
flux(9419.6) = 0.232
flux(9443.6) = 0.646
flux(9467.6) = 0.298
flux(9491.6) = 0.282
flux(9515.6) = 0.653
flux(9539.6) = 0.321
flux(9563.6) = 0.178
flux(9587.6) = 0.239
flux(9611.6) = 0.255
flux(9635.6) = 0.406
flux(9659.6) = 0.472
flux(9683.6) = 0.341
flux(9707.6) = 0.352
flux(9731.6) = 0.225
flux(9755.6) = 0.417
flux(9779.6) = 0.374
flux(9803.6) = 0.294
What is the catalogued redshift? 0.22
